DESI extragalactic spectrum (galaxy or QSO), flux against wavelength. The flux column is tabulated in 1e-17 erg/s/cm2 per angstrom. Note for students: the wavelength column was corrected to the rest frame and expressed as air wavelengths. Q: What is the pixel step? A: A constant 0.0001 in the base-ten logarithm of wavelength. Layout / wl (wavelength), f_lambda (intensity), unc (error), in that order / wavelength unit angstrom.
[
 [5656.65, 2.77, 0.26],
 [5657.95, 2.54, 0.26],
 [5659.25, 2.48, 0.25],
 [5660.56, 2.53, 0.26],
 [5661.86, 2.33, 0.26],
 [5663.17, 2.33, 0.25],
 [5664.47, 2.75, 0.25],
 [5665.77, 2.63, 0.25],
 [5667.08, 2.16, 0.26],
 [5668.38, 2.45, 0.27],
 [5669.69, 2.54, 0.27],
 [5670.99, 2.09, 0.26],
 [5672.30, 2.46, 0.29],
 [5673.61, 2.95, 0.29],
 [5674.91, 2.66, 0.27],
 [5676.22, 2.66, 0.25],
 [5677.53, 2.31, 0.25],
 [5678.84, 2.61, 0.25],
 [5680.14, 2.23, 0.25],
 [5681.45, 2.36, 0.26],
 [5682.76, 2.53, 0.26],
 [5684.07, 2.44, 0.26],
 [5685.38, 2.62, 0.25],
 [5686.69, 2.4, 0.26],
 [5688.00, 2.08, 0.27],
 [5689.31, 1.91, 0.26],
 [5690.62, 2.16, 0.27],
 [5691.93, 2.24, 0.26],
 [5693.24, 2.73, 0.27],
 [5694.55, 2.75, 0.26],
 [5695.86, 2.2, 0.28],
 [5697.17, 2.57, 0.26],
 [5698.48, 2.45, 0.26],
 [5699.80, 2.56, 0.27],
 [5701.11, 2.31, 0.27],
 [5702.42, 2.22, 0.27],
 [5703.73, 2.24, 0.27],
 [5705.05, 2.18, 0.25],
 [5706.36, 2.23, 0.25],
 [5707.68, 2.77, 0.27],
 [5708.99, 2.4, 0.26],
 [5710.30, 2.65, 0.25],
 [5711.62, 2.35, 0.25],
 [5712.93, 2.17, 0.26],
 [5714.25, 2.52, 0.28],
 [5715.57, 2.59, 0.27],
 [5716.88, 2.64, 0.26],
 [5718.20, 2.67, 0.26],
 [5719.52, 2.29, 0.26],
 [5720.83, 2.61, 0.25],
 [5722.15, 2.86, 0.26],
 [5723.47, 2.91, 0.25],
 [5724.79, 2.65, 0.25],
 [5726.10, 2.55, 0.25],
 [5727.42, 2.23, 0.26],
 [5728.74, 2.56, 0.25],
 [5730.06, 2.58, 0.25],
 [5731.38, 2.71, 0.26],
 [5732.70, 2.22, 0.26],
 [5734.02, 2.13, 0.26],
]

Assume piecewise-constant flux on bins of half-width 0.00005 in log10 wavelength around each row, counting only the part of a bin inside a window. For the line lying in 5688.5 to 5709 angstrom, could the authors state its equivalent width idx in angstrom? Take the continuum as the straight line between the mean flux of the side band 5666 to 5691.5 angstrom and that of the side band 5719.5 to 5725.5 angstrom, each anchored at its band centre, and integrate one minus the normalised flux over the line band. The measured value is 1.41 angstrom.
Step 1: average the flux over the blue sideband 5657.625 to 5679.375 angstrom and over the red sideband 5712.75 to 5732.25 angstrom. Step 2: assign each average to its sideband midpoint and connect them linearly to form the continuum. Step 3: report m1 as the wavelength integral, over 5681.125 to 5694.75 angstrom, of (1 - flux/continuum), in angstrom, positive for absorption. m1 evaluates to 0.8 angstrom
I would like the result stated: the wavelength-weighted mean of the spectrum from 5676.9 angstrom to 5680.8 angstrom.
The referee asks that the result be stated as 2.39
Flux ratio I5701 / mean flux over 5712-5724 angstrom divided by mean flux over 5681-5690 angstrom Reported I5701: 1.1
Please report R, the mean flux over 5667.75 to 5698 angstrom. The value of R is 2.43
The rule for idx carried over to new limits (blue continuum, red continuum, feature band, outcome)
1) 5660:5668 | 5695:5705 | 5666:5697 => -0.1 angstrom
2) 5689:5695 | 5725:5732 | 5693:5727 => -0.6 angstrom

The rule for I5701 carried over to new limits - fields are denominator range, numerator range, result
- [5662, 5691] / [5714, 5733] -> 1.06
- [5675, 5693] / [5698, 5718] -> 1.02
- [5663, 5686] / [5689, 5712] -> 0.96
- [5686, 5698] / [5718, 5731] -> 1.11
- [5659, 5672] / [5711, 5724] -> 1.05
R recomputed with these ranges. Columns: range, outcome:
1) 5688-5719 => 2.41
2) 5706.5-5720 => 2.5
